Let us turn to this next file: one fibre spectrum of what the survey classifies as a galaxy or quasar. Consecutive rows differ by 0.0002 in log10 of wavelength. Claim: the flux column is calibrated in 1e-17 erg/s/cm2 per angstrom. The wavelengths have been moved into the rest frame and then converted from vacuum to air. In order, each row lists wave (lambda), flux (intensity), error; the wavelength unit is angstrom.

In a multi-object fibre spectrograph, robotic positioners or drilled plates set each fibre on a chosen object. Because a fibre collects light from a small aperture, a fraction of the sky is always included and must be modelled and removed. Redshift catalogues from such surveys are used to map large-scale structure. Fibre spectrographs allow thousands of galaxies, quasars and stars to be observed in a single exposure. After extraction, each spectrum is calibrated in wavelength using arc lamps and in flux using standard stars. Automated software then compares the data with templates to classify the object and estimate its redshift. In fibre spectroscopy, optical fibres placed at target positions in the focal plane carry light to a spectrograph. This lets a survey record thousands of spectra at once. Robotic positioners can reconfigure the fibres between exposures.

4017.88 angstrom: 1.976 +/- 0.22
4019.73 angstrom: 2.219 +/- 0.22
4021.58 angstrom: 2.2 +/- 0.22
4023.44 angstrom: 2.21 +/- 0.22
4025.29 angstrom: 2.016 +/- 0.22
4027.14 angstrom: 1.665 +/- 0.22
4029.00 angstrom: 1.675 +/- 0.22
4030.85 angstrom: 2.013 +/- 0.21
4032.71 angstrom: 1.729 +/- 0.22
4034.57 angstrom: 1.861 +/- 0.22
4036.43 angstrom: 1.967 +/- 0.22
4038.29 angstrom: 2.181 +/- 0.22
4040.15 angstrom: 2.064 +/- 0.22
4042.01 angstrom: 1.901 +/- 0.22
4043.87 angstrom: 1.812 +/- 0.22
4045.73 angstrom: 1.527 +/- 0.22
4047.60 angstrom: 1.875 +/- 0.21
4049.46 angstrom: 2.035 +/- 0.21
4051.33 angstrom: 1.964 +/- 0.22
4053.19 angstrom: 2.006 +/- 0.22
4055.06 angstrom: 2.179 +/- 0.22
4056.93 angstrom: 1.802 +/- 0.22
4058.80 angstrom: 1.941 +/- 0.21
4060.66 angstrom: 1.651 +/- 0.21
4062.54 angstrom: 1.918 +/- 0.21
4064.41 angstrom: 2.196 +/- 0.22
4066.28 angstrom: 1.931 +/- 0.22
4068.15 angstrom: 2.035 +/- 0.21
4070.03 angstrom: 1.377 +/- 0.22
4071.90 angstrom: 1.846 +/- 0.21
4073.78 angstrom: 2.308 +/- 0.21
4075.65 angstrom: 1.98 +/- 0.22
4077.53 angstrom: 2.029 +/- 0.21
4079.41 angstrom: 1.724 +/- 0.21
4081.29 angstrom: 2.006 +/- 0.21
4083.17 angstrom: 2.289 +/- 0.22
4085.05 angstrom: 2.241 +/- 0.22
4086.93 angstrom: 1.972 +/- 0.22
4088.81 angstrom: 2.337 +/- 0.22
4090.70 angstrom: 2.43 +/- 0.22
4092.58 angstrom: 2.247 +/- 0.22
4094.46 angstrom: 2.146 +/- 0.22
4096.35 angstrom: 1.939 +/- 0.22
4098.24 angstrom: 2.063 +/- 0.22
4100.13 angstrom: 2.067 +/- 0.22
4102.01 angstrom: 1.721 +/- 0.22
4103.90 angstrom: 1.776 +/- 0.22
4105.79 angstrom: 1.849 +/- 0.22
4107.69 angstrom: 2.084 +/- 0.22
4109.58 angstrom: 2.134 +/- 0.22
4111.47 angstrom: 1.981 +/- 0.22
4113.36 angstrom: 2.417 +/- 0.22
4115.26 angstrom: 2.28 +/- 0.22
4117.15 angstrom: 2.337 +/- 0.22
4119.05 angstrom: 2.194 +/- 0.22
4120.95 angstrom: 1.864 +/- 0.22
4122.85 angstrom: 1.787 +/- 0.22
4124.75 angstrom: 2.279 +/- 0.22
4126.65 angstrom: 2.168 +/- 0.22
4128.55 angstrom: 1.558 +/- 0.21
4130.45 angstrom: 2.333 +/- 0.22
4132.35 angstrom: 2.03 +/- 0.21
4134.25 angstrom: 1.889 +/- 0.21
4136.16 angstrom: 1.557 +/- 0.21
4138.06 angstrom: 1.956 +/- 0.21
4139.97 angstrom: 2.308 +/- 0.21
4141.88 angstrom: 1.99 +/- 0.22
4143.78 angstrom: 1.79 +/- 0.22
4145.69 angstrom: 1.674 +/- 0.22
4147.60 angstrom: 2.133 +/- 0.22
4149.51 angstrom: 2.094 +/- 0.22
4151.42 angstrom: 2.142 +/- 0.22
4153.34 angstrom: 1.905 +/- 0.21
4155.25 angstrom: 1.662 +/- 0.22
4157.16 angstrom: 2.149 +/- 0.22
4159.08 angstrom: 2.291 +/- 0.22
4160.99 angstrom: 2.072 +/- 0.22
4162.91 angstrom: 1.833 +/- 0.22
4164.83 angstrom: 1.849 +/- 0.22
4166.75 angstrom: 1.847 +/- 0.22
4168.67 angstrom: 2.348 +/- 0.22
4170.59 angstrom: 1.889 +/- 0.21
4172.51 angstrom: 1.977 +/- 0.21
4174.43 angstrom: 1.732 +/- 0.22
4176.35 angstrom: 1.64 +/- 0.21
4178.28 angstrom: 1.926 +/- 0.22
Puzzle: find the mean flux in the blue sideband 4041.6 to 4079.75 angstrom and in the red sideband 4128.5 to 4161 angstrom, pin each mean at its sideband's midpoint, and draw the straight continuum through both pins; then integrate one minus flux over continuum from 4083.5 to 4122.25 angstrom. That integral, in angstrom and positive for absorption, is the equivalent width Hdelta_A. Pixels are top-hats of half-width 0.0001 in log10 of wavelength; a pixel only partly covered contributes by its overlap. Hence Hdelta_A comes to -3.1 angstrom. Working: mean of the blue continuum 1.91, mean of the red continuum 1.98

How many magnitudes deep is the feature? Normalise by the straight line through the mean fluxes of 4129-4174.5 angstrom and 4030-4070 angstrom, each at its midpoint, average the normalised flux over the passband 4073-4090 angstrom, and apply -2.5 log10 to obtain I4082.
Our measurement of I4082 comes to -0.088 mag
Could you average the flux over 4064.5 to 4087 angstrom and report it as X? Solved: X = 1.99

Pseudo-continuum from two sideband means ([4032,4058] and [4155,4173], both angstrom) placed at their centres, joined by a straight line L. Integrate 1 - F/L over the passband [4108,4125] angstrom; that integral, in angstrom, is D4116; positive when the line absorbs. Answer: -1.4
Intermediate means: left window 1.92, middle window 2.13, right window 2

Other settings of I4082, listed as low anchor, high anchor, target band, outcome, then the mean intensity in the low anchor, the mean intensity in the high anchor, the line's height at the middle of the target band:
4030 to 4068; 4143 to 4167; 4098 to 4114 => -0.030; 1.93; 1.96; 1.95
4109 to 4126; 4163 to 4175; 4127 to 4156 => 0.057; 2.14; 1.94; 2.05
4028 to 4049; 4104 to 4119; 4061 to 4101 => -0.009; 1.88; 2.14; 2.03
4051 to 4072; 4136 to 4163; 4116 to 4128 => -0.069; 1.9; 1.99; 1.96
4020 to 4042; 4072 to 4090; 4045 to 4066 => 0.058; 1.97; 2.09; 2.03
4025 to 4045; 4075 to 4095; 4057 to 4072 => 0.096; 1.89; 2.13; 2.03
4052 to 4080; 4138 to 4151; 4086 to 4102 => -0.090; 1.93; 2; 1.96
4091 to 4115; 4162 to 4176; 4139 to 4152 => -0.029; 2.05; 1.91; 1.96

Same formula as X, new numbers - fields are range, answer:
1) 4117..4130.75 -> 2.04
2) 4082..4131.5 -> 2.1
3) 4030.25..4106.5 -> 1.97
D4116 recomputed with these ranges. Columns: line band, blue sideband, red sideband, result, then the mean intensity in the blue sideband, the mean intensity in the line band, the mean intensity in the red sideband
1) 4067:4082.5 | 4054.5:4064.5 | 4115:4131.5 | 0.3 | 1.92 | 1.92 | 2.08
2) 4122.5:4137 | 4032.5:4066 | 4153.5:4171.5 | 0.1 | 1.93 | 1.96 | 1.99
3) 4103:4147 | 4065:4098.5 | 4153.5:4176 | -0.2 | 2.05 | 2.01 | 1.96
